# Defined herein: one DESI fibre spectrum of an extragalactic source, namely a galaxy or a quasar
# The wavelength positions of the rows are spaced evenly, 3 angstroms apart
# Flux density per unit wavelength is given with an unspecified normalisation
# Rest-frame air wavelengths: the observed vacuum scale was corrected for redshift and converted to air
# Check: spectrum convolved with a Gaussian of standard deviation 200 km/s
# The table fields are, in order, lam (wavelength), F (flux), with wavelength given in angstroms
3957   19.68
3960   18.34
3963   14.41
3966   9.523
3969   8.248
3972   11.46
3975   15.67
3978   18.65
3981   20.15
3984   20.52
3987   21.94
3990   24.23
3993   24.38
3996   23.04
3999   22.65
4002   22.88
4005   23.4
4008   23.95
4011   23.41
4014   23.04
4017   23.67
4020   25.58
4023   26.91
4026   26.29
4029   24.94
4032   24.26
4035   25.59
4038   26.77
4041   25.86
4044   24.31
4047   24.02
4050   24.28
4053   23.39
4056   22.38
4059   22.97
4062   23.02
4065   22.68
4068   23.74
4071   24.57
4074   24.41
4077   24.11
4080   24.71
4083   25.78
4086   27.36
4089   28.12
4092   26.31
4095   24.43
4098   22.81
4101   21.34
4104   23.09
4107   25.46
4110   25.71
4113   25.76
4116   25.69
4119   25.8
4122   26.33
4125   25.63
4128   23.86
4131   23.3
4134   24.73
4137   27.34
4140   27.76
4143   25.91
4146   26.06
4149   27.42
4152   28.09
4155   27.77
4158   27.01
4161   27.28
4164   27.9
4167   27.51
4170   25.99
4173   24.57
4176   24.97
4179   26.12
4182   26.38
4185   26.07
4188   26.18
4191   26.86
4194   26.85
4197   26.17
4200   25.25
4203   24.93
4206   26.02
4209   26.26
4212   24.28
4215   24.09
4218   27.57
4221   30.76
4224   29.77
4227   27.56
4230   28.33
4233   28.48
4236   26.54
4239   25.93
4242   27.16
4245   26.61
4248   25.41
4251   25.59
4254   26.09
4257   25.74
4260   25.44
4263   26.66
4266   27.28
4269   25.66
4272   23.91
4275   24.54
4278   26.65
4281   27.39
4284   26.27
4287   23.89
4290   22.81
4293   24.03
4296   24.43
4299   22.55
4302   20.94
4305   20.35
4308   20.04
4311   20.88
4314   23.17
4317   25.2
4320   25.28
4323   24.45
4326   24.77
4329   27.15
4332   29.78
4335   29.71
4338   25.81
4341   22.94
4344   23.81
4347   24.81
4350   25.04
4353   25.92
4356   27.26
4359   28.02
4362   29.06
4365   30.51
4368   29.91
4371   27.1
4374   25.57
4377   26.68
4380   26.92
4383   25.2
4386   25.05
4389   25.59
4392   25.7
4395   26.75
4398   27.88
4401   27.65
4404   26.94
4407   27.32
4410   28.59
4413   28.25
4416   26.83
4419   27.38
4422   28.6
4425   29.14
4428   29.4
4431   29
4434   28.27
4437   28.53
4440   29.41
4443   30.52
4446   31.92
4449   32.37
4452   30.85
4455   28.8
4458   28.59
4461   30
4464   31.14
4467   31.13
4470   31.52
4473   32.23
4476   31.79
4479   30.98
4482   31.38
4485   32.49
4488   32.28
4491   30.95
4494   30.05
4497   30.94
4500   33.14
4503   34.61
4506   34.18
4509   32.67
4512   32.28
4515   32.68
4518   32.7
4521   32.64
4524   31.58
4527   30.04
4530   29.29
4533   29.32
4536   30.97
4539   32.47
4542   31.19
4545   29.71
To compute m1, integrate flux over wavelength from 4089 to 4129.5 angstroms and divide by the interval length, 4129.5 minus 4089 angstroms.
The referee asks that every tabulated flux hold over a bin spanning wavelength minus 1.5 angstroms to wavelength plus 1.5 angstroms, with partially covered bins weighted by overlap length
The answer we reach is 24.9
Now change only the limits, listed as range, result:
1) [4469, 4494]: 31.6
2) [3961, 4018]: 19.7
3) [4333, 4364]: 26.4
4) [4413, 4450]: 29.2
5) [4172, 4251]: 26.5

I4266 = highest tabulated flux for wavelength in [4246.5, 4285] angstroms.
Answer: 27.39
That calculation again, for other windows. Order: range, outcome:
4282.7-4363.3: 29.78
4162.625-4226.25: 30.76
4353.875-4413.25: 30.51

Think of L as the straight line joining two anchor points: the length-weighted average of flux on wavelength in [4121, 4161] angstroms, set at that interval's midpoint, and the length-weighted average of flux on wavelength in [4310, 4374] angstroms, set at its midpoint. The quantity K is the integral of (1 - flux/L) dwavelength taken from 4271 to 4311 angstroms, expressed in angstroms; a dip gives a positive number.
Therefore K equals 4.1 angstroms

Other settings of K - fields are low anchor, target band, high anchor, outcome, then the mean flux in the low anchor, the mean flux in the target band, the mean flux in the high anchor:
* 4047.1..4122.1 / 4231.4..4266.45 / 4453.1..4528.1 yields 1.29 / 24.5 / 26.4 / 31.6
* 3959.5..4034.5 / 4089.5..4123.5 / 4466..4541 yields -2.33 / 21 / 24.9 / 31.8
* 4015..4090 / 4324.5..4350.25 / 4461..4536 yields 2.79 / 24.8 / 26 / 31.7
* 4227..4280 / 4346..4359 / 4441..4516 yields 1.16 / 26.3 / 26.1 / 31.6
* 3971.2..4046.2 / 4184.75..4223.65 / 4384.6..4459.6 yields -1.19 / 23.1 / 26.4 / 28.4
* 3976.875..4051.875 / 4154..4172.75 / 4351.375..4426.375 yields -1.36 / 23.8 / 27.1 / 27.3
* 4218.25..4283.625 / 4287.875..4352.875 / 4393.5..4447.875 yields 7.68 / 26.7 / 24.2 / 28.5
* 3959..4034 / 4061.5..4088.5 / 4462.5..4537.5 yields -2.48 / 20.9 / 24.7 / 31.7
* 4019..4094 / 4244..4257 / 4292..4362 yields -0.58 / 24.9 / 25.9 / 24.7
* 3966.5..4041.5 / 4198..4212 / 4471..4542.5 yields 0.25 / 22.1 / 25.5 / 31.8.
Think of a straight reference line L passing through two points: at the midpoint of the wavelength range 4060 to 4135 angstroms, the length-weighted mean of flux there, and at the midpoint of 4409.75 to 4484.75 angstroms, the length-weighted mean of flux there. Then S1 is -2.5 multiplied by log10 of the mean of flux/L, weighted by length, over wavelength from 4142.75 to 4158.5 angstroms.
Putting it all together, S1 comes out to -0.066 mag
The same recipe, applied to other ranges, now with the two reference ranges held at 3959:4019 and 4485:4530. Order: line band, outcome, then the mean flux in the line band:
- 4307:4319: 0.21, 22.5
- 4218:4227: -0.16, 29.4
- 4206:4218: -0.01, 25.4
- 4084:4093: -0.23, 27.2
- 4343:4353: 0.14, 24.8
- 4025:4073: -0.15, 24.3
